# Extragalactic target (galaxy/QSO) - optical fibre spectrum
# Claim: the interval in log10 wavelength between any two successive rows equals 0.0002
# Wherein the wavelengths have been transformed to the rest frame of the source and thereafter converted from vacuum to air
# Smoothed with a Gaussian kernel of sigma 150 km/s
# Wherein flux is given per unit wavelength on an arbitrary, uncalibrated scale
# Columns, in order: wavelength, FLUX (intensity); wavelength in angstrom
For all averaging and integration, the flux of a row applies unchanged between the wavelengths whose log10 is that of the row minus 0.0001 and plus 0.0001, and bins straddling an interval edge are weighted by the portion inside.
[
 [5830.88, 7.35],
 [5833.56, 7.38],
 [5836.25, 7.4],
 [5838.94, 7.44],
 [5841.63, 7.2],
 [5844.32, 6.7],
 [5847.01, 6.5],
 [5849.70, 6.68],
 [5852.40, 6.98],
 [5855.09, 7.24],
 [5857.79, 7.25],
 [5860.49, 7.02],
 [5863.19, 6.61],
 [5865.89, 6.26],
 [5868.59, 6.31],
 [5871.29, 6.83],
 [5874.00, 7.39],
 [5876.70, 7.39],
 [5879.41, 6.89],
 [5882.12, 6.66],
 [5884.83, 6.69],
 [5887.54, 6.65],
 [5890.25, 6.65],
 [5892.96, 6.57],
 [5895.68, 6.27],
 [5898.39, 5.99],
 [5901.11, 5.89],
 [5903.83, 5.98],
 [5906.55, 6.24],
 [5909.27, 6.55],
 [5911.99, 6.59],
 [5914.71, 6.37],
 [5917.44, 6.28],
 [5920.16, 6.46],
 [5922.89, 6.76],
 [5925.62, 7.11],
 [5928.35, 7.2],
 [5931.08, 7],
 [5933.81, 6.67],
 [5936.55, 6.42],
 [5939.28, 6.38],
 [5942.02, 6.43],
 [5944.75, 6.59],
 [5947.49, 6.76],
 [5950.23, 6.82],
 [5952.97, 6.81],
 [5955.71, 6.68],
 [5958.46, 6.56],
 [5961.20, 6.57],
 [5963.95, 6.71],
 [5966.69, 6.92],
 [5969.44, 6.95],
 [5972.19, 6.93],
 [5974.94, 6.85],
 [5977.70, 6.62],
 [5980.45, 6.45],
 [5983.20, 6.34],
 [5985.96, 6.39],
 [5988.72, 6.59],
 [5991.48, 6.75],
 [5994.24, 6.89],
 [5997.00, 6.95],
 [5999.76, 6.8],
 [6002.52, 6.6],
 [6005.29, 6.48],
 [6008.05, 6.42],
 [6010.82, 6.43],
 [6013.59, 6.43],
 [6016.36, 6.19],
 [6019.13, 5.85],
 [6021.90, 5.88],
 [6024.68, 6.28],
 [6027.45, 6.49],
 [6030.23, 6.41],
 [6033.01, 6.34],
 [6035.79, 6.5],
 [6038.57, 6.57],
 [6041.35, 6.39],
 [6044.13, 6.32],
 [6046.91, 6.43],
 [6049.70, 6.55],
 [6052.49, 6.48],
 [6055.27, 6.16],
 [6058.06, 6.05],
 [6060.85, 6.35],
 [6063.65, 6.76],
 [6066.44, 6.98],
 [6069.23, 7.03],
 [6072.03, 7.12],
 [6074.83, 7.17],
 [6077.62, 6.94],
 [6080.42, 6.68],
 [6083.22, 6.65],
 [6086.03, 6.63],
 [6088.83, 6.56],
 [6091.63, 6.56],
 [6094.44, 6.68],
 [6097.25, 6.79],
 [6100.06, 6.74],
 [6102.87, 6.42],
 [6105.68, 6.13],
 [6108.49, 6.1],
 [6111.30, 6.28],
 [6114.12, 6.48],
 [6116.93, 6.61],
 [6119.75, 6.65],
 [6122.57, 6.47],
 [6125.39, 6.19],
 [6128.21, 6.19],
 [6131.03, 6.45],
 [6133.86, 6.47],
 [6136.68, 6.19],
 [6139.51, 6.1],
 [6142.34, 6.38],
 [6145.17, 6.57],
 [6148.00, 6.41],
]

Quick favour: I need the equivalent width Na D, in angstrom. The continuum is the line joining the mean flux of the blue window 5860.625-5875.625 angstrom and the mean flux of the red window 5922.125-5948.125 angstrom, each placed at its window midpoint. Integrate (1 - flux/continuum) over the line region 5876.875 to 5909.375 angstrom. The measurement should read 1.34 angstrom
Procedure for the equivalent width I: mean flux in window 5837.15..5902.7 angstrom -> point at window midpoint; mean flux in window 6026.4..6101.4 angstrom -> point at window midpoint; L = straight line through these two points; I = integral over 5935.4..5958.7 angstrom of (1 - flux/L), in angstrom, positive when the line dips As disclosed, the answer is 0.3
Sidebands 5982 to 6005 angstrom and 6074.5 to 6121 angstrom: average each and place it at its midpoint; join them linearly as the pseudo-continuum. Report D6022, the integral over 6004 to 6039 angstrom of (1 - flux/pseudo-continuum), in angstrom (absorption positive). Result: 1.7 angstrom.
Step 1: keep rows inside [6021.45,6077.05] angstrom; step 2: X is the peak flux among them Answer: 7.17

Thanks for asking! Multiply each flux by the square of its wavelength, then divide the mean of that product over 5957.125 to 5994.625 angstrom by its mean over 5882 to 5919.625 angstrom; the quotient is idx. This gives 1.07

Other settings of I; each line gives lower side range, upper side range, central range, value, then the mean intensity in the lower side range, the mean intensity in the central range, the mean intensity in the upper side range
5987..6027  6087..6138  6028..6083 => -1.1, 6.47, 6.59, 6.45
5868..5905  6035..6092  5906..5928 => 0.0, 6.59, 6.59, 6.62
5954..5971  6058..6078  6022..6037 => 1.0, 6.74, 6.35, 6.84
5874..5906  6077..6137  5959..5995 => -0.9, 6.54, 6.68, 6.49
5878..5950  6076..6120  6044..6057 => 0.3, 6.55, 6.39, 6.56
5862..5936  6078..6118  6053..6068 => 0.2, 6.6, 6.47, 6.53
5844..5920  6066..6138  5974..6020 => 0.4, 6.62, 6.54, 6.58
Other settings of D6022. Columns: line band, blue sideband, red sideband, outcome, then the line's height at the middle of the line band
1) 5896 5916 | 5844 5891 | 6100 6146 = 1.5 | 6.75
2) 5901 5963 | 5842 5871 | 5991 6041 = 0.3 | 6.62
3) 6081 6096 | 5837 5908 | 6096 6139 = -0.4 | 6.44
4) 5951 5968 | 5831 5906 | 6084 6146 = -0.2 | 6.65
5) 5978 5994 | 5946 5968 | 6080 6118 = 0.3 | 6.68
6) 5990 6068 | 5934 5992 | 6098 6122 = 1.1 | 6.55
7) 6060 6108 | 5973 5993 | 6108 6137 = -2.0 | 6.44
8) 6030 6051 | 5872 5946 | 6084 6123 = 0.3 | 6.54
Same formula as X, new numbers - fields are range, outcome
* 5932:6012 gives 6.95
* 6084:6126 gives 6.79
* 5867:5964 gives 7.39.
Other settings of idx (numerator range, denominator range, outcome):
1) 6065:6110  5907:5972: 1.05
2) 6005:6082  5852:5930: 1.03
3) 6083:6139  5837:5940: 1.04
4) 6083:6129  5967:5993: 1.01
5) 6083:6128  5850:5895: 1.03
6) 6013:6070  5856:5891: 0.99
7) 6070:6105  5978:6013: 1.05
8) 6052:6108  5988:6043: 1.05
